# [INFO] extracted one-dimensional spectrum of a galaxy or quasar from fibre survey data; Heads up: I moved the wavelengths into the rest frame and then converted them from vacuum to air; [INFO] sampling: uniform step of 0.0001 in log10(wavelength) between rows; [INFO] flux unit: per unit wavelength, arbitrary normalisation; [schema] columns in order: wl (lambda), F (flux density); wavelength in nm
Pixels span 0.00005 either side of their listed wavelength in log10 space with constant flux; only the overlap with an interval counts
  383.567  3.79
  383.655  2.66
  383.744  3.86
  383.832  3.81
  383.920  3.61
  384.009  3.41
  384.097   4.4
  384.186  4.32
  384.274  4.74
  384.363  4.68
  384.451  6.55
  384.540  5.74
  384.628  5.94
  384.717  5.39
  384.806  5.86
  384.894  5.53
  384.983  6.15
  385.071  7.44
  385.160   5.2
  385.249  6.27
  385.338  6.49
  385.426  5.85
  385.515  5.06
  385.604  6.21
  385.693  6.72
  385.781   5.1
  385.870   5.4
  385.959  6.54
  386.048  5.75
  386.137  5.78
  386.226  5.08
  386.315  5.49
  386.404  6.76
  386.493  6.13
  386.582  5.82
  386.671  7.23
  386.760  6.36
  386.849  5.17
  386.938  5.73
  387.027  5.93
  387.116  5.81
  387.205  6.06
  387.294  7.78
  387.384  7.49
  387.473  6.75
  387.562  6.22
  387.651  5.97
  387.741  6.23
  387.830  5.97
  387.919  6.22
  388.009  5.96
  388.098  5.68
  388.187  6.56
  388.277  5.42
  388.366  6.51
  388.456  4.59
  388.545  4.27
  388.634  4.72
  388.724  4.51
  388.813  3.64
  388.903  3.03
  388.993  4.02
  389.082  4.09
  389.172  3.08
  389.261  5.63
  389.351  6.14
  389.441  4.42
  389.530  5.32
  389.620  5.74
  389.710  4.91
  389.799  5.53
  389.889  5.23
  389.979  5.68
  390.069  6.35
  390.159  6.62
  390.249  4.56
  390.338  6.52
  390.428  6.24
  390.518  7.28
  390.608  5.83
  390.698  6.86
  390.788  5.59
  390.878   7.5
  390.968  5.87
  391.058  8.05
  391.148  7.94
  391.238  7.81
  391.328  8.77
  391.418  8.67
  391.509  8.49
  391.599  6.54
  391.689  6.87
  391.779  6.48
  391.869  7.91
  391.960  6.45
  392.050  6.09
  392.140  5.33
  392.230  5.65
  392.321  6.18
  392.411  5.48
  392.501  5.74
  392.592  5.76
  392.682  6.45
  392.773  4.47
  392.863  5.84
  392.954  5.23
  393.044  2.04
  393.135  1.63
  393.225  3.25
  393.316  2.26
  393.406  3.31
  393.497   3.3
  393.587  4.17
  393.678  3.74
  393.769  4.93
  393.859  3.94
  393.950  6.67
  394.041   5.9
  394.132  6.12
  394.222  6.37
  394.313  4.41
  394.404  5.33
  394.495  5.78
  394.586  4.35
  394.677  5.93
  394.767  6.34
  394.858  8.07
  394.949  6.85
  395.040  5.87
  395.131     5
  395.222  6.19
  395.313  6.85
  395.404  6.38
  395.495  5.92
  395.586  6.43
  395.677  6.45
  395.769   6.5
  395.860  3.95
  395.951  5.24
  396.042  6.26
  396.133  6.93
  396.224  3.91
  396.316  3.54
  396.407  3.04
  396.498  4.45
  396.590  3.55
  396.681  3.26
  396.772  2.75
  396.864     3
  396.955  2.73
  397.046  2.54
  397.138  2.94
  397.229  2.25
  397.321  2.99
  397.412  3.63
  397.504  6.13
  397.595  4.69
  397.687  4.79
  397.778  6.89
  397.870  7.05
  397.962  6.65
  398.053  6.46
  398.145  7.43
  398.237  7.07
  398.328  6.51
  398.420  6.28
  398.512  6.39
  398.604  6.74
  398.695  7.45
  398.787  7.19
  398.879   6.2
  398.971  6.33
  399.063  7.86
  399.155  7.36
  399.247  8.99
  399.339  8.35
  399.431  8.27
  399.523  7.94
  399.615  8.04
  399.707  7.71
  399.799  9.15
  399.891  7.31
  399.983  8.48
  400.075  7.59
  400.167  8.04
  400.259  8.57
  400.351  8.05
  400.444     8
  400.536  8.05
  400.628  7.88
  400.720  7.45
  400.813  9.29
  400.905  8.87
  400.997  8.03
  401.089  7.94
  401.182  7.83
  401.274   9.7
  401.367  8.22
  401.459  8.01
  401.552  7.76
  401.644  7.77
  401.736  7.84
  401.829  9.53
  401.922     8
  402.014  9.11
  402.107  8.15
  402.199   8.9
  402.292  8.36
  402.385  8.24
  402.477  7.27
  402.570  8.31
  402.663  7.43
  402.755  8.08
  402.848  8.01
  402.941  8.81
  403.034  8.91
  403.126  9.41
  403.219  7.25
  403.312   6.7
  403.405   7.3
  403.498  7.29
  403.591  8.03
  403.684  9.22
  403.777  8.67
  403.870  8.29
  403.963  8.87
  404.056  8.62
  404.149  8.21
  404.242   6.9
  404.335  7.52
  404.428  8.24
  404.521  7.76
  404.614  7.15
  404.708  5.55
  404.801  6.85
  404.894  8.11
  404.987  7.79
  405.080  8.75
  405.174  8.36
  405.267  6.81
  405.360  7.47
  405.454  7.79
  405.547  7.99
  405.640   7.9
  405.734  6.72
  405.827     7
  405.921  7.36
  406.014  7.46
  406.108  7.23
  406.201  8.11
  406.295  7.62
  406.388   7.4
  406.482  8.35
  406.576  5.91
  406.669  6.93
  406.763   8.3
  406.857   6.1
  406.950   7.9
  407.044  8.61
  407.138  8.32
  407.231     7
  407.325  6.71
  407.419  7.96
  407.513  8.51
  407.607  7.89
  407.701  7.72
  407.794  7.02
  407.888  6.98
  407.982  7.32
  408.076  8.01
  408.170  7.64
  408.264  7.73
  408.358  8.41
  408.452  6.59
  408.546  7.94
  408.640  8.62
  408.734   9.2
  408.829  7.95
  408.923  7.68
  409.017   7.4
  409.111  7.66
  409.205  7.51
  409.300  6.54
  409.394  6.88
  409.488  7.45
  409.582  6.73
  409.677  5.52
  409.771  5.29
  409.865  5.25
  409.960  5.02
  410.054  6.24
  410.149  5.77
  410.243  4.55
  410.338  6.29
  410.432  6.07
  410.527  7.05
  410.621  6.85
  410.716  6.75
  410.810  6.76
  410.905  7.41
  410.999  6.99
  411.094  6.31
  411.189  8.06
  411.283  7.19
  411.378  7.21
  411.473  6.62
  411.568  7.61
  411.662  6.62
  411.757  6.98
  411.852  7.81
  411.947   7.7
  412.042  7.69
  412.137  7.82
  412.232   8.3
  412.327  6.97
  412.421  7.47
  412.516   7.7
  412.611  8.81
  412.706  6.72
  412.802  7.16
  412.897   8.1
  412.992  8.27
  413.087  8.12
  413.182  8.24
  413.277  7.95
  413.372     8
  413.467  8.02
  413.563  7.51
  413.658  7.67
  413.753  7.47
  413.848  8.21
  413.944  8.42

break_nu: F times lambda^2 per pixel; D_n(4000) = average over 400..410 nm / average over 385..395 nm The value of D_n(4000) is 1.45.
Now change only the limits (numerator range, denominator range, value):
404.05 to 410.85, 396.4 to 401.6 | 1.14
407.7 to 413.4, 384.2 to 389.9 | 1.44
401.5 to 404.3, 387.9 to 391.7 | 1.48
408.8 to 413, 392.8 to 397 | 1.55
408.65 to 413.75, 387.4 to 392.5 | 1.34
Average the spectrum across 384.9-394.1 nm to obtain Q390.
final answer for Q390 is 5.72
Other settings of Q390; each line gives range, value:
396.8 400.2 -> 6.34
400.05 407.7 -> 7.9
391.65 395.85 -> 5.42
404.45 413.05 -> 7.29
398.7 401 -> 7.95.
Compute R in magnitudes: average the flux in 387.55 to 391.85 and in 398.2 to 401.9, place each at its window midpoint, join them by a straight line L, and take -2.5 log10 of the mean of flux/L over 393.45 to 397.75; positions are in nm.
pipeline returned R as 0.38 mag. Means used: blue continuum 5.93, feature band 4.91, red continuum 7.85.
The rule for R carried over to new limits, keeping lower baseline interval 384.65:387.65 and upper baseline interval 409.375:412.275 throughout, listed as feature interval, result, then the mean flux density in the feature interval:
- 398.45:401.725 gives -0.22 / 7.9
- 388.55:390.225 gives 0.25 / 4.91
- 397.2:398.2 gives 0.18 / 5.43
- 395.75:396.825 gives 0.40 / 4.39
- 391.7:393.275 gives 0.17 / 5.32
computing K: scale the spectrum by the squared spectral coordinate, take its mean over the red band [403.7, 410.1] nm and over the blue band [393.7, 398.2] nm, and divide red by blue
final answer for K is 1.53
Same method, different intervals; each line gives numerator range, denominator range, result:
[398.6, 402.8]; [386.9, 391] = 1.51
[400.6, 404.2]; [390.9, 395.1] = 1.51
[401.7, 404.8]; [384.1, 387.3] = 1.50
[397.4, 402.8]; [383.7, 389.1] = 1.47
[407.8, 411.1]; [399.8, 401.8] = 0.89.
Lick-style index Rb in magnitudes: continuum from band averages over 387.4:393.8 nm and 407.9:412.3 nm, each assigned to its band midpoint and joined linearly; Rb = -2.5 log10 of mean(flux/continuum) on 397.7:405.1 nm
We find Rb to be -0.22 mag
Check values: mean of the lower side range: 5.59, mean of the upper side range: 7.06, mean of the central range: 7.84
